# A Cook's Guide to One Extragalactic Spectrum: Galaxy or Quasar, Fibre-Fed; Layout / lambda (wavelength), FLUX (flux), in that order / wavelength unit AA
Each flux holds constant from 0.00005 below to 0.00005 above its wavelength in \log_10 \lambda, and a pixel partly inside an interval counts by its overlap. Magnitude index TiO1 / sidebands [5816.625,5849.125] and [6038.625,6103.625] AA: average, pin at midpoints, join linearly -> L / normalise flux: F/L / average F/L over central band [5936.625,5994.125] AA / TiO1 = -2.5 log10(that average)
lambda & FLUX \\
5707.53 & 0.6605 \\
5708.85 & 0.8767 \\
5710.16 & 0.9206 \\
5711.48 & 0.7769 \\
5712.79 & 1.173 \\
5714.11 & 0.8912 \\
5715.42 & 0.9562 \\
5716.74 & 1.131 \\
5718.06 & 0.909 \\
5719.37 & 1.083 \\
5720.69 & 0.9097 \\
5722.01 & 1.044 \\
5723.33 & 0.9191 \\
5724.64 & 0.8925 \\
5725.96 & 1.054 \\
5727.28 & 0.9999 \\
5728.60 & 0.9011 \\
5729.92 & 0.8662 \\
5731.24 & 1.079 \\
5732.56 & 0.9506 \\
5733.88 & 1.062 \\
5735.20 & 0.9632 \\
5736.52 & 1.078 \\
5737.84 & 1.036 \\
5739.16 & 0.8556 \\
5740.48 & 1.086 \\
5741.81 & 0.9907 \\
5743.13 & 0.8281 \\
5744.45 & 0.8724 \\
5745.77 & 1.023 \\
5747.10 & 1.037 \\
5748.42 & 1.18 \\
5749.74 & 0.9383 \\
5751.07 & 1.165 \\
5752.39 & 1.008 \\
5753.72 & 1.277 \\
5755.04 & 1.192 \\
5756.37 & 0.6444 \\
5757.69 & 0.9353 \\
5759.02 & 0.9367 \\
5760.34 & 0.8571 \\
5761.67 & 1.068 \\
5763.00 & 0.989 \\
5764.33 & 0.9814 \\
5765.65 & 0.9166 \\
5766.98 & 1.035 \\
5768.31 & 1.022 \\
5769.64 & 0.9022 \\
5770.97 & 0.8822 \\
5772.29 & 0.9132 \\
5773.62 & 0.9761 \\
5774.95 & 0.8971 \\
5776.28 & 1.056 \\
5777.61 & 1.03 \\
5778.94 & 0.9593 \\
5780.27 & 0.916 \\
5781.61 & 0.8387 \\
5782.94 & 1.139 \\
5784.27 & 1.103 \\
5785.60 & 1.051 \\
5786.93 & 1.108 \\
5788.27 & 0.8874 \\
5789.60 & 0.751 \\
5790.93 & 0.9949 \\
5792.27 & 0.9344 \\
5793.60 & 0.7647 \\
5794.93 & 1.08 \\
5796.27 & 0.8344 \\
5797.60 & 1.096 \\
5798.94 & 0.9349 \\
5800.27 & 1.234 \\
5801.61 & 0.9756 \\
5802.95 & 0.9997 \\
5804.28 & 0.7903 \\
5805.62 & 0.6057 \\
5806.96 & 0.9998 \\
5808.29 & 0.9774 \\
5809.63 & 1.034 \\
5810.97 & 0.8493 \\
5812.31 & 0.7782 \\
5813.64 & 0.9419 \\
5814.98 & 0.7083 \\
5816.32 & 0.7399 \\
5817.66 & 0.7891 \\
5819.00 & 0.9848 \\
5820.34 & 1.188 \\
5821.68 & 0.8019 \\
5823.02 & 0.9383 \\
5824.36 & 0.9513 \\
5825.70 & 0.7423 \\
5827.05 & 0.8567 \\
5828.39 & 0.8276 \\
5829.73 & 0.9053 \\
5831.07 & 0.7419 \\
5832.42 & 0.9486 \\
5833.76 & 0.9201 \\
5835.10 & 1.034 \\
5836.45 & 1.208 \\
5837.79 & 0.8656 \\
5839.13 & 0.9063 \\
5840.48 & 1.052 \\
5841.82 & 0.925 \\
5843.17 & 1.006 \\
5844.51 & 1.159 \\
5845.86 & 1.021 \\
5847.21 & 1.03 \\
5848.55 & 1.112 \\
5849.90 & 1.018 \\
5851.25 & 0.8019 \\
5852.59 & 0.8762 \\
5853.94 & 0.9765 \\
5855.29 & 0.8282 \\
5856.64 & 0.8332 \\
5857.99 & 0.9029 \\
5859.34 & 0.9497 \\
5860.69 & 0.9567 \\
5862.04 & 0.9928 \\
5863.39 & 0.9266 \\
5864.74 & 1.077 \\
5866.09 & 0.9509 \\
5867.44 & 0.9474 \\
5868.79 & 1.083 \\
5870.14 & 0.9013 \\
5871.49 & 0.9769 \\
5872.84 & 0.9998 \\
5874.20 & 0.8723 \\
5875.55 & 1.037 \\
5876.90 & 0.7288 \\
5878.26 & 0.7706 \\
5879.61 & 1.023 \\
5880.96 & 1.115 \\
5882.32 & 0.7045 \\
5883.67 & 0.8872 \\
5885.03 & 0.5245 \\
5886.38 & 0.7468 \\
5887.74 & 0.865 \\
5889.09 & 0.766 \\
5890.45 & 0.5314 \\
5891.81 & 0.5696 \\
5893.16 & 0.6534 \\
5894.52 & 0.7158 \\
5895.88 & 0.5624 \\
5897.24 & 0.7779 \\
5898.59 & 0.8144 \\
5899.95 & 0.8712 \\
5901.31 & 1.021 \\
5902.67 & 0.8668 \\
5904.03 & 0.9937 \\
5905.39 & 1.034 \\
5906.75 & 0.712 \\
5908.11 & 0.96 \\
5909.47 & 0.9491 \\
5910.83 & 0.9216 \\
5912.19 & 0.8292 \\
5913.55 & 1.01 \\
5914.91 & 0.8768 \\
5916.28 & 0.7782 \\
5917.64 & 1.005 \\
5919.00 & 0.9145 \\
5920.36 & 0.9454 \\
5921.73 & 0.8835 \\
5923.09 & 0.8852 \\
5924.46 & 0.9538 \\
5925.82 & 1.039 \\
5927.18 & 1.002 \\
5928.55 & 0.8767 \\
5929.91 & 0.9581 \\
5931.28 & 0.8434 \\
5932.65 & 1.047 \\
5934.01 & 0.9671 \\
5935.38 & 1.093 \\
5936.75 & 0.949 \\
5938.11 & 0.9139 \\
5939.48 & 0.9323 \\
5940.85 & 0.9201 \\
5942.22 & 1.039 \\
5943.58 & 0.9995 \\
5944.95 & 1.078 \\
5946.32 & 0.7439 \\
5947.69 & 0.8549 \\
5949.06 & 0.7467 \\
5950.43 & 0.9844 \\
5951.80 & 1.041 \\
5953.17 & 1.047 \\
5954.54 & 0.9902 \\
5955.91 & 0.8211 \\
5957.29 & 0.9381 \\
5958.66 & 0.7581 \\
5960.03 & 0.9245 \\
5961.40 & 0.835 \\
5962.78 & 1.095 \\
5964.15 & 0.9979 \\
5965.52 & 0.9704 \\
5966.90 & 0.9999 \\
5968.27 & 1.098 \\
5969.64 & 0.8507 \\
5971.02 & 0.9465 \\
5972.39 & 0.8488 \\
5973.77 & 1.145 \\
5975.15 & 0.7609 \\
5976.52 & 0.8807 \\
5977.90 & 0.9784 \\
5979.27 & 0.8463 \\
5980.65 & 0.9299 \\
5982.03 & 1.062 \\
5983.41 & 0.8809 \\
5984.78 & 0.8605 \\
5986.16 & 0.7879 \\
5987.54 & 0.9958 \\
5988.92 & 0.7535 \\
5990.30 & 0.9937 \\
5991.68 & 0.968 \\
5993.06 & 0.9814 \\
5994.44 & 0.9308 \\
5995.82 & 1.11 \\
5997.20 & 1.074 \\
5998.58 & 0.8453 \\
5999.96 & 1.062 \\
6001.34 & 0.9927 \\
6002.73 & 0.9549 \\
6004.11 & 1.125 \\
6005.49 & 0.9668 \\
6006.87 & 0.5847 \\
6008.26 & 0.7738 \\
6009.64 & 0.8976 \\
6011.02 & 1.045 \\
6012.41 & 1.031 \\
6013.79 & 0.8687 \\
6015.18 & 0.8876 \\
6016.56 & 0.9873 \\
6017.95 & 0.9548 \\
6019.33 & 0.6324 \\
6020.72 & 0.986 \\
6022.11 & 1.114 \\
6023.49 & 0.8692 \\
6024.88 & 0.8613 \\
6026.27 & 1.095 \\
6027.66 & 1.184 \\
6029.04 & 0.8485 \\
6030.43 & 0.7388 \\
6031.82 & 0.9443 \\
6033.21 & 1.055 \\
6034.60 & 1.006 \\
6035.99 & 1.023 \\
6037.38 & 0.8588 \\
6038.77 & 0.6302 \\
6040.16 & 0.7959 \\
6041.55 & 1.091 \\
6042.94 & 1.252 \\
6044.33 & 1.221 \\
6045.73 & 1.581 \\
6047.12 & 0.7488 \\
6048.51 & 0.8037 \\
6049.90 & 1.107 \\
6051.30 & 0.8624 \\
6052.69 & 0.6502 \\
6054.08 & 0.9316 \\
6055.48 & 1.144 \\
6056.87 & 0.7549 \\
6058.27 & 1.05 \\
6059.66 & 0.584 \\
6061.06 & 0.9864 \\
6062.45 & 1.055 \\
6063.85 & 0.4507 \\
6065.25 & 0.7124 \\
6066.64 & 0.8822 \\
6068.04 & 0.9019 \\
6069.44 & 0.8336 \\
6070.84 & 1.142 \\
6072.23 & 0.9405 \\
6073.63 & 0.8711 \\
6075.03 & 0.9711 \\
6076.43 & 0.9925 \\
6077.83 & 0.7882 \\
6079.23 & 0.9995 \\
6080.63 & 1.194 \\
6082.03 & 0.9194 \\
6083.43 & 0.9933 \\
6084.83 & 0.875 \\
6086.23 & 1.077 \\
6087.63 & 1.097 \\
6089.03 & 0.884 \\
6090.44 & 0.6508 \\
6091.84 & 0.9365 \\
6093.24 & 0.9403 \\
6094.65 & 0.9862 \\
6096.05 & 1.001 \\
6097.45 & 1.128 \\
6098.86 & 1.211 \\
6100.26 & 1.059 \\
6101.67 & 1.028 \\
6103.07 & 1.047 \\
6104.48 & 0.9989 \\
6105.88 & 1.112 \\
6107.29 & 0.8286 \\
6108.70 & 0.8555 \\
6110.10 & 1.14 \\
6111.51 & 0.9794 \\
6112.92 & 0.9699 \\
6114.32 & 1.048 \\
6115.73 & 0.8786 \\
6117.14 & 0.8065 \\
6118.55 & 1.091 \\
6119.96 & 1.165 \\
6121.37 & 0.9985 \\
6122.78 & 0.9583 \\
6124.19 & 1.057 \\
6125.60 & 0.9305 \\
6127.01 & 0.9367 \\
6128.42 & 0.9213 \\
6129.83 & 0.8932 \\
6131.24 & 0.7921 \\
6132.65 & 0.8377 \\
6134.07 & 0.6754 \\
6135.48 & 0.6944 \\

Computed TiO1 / 0.03 mag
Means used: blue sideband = 0.952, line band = 0.932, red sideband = 0.955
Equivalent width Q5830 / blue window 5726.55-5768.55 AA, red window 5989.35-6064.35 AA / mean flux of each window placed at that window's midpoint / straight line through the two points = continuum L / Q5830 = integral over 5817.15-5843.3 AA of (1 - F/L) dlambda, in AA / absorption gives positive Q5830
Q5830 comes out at 1.3 AA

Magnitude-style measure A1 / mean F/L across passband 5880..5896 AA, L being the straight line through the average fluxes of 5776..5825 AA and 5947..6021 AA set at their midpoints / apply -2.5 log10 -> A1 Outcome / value 0.27 mag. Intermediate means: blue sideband 0.939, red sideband 0.931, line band 0.731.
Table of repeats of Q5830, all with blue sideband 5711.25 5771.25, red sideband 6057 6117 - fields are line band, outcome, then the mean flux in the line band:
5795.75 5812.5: 0.7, 0.937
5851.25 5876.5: 0.8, 0.943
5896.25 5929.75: 2.0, 0.911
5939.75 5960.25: 0.8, 0.926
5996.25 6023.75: 0.6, 0.935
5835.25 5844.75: -0.3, 1.01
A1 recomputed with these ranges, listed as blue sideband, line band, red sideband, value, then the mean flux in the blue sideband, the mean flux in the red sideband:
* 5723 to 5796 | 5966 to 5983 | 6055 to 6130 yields 0.02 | 0.978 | 0.957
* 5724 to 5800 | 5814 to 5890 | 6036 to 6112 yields 0.06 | 0.98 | 0.955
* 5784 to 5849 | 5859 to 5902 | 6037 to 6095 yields 0.10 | 0.939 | 0.932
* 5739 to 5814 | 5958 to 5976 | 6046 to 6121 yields 0.02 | 0.967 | 0.949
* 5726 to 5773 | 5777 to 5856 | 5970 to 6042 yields 0.04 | 0.986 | 0.931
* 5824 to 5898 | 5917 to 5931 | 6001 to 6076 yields -0.04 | 0.891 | 0.93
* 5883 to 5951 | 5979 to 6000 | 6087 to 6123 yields -0.02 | 0.876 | 0.992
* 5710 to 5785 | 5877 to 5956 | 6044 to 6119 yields 0.10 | 0.984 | 0.956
